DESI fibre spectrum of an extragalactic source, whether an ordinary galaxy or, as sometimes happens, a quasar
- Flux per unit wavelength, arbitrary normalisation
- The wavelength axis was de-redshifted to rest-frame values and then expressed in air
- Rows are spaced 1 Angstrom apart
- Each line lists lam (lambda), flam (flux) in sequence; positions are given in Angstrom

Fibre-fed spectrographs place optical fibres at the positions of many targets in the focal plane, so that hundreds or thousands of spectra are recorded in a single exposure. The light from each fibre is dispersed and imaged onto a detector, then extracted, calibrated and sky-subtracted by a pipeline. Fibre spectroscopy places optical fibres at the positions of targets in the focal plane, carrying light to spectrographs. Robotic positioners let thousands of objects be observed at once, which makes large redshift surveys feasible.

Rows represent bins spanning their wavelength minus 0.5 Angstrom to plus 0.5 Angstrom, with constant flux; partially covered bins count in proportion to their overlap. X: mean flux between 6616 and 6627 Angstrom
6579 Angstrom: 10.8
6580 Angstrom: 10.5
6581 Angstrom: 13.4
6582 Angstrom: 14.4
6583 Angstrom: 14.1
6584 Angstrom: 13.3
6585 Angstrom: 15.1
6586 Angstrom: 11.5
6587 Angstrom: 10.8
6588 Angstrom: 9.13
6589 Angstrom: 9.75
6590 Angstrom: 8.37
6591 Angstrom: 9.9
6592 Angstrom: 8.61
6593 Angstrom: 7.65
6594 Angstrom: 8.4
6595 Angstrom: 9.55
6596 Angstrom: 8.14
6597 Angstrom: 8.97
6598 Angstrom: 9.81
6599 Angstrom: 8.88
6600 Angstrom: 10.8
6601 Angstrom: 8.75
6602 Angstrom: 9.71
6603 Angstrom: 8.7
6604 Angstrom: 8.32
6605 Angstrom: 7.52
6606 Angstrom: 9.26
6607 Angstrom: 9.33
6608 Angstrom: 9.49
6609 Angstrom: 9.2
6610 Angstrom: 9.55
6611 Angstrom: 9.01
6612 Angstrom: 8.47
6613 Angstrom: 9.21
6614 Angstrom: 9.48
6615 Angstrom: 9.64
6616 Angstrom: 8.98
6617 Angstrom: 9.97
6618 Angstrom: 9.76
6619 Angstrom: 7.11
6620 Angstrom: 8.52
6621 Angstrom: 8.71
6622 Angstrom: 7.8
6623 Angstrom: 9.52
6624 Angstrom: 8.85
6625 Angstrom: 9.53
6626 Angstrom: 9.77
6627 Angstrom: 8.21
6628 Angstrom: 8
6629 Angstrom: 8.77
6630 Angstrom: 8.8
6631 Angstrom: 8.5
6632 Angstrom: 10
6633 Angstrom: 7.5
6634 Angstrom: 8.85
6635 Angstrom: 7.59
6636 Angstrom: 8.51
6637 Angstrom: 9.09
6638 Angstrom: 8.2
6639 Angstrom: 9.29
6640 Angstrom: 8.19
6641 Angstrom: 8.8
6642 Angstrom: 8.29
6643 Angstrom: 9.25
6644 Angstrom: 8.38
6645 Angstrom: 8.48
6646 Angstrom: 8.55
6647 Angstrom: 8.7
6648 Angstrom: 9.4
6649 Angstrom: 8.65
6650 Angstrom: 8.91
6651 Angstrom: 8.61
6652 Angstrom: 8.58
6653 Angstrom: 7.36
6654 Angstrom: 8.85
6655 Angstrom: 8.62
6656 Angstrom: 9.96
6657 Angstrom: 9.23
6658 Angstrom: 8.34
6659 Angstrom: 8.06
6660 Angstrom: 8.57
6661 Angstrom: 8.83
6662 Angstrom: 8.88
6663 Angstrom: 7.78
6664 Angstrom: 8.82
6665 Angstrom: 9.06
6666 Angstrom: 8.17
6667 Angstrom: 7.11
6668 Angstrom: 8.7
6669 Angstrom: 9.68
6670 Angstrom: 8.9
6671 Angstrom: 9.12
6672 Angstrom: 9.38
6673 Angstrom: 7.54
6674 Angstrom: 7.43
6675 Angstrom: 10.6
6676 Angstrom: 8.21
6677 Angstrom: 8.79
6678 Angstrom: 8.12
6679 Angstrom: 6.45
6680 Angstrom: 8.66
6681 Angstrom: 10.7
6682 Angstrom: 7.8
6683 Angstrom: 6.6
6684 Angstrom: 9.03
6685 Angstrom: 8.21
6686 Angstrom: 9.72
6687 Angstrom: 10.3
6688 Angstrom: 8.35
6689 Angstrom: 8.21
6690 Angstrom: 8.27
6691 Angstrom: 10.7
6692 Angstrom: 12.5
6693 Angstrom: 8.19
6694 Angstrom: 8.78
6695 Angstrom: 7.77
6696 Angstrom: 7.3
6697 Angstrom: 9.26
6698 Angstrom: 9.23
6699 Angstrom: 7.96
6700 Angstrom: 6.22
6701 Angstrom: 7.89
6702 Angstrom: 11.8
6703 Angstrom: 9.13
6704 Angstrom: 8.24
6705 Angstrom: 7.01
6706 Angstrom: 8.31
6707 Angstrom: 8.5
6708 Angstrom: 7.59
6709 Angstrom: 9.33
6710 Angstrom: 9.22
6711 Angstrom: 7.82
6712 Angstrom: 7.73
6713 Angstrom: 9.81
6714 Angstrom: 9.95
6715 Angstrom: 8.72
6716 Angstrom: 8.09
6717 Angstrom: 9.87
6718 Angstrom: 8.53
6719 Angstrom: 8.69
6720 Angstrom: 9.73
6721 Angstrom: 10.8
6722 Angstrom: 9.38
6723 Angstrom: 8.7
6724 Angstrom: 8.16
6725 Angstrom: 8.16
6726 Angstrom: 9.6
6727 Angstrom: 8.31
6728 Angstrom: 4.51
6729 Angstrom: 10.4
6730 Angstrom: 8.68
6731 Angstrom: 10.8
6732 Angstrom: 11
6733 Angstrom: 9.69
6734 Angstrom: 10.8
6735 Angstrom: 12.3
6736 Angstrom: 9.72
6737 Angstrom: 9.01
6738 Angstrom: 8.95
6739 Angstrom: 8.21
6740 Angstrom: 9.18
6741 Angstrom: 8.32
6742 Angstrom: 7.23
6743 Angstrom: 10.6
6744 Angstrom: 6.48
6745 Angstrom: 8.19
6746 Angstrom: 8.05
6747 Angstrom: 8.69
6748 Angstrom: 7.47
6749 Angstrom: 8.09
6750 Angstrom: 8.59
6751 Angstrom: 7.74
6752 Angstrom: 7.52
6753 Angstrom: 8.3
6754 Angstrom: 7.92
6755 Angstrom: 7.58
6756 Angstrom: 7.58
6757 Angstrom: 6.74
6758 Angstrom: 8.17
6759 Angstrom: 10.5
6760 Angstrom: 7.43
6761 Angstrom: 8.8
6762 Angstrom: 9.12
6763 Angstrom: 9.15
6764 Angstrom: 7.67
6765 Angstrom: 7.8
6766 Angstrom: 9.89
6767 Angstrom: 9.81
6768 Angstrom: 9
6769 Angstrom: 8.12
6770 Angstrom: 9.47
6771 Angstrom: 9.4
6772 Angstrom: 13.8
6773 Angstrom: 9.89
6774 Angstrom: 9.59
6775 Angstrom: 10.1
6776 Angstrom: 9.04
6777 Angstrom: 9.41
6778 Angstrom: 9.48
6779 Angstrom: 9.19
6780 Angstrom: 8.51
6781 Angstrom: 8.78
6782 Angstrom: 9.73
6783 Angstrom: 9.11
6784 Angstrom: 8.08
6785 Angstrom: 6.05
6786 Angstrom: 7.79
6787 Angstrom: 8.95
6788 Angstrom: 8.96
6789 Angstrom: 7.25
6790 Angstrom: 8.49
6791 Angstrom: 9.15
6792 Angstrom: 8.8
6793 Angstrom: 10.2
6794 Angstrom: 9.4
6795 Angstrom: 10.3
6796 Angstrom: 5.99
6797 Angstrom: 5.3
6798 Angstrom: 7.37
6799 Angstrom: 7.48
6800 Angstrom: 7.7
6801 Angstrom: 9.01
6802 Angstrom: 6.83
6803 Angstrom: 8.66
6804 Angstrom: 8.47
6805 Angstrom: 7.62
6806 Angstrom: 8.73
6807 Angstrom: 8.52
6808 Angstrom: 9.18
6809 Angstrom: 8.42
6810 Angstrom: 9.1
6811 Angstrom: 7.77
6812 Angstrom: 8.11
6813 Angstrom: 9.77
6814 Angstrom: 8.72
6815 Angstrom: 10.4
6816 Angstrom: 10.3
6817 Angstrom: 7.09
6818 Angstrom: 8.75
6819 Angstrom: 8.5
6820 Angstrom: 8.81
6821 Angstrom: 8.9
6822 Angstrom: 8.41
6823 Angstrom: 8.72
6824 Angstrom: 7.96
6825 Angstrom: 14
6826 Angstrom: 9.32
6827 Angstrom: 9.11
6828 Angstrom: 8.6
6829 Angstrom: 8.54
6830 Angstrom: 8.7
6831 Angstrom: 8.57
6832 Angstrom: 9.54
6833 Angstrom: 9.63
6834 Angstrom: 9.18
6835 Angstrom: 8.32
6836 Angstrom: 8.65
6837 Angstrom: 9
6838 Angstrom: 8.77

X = 8.92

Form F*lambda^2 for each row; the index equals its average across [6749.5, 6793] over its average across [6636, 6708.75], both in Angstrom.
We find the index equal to 1.05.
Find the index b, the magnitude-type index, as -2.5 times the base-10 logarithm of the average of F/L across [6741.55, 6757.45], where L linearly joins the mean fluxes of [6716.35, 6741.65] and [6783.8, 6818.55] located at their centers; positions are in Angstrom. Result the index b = 0.14 mag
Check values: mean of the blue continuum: 9.24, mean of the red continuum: 8.37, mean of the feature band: 7.93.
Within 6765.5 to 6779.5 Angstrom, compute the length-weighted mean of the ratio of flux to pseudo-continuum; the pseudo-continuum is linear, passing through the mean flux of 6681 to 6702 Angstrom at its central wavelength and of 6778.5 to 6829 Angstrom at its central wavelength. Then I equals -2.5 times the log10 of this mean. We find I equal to -0.13 mag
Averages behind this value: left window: 8.74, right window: 8.61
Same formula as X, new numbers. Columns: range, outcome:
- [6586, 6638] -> 8.97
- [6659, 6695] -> 8.72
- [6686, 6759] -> 8.75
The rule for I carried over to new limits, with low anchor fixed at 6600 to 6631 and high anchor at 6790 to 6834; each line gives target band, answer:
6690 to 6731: 0.007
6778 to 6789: 0.031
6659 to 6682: 0.038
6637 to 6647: 0.036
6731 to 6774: -0.013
